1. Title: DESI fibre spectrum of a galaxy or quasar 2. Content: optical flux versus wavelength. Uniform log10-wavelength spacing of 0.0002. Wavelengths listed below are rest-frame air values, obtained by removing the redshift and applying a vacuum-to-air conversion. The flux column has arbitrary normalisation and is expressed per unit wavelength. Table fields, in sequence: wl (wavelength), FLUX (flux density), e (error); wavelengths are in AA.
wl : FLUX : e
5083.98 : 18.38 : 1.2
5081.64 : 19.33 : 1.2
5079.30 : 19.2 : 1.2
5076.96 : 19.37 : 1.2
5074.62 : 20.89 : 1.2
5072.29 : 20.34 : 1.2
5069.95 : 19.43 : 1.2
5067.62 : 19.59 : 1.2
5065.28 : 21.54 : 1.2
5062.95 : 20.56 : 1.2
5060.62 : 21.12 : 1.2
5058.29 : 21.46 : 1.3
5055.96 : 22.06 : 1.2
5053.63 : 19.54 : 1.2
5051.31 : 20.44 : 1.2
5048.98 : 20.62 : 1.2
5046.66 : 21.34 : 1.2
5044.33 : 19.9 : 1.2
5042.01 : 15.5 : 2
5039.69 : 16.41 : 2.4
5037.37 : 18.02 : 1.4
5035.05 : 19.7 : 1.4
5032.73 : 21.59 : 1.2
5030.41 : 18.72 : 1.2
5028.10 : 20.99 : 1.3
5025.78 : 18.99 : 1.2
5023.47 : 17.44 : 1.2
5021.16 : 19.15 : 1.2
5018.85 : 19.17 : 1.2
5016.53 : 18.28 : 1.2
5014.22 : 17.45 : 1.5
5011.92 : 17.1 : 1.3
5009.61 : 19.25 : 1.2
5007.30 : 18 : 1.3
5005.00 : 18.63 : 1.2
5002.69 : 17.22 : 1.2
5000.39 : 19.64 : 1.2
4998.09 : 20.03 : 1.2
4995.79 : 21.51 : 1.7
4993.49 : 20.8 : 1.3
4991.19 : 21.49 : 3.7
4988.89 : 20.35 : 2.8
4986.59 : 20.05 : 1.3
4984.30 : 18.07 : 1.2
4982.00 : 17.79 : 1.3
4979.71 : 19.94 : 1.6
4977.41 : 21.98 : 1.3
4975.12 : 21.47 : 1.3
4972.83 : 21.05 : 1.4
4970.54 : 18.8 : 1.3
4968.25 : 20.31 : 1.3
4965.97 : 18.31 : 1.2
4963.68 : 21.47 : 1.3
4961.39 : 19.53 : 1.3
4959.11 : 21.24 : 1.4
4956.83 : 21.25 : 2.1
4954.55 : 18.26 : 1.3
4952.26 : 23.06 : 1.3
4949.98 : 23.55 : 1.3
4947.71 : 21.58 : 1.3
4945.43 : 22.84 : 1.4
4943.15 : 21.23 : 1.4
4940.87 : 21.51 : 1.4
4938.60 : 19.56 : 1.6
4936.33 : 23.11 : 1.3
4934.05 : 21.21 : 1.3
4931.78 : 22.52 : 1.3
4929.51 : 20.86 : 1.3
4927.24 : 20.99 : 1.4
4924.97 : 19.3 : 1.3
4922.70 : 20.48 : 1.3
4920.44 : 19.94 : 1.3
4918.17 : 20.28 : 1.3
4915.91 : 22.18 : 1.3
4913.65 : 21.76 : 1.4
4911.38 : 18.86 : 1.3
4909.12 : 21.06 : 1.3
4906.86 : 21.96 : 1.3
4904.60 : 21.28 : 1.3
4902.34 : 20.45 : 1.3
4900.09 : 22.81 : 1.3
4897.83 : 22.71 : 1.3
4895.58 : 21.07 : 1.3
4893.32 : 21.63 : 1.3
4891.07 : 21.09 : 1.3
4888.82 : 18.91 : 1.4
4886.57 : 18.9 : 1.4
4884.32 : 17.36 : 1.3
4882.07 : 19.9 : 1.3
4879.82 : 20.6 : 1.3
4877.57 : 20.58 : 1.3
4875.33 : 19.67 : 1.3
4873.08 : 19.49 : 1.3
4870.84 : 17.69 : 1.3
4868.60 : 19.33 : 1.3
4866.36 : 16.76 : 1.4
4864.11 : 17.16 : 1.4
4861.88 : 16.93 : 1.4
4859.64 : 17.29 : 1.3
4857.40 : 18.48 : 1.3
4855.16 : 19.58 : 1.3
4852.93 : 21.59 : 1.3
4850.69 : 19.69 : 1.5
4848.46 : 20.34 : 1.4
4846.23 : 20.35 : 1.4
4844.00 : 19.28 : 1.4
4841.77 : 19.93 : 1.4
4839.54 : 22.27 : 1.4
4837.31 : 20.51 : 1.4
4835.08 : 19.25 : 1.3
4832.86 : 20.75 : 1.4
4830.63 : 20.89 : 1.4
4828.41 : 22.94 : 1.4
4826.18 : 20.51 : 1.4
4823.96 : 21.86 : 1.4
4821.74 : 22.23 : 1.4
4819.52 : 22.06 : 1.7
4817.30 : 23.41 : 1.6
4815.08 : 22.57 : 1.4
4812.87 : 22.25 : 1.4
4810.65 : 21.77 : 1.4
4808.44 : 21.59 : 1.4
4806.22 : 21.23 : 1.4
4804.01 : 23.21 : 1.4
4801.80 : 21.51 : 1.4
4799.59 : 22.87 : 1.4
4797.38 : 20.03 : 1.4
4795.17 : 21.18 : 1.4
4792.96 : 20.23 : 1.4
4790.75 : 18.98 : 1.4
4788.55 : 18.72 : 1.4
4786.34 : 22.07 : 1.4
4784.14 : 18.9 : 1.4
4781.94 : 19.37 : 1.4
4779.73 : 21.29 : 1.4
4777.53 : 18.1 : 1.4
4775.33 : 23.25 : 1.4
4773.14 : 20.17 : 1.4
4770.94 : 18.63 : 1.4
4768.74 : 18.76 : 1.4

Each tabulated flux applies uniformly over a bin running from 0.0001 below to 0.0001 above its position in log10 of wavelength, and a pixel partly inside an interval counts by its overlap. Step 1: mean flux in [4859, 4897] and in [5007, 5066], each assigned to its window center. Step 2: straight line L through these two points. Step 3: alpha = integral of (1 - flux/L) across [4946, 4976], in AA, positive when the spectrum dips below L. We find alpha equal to -2.4 AA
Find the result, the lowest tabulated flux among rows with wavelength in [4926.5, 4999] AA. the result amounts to 17.79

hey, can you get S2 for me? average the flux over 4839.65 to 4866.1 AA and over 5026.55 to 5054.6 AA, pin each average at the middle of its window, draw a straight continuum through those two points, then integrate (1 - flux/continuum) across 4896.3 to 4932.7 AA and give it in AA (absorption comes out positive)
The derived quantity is -3.5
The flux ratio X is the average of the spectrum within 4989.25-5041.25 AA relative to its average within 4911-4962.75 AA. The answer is 0.90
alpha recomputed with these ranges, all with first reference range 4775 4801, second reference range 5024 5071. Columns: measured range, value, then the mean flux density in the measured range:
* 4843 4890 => 2.7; 19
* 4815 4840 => -1.6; 21.5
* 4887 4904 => -0.9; 21.2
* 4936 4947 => -0.8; 21.5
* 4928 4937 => -0.8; 21.8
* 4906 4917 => -0.6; 21.1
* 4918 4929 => -0.1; 20.2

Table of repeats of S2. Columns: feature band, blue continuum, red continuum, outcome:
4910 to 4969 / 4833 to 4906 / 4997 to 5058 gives -4.51 AA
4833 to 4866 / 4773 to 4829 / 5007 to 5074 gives 2.28 AA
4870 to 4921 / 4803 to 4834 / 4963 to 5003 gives 1.42 AA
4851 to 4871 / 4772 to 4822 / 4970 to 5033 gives 2.16 AA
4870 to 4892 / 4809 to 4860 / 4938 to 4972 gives 1.55 AA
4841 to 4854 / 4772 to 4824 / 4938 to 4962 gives 0.63 AA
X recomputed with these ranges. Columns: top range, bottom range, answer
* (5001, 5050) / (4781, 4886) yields 0.92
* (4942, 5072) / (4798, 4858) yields 0.94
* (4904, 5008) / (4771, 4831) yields 0.97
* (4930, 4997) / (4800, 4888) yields 1.03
